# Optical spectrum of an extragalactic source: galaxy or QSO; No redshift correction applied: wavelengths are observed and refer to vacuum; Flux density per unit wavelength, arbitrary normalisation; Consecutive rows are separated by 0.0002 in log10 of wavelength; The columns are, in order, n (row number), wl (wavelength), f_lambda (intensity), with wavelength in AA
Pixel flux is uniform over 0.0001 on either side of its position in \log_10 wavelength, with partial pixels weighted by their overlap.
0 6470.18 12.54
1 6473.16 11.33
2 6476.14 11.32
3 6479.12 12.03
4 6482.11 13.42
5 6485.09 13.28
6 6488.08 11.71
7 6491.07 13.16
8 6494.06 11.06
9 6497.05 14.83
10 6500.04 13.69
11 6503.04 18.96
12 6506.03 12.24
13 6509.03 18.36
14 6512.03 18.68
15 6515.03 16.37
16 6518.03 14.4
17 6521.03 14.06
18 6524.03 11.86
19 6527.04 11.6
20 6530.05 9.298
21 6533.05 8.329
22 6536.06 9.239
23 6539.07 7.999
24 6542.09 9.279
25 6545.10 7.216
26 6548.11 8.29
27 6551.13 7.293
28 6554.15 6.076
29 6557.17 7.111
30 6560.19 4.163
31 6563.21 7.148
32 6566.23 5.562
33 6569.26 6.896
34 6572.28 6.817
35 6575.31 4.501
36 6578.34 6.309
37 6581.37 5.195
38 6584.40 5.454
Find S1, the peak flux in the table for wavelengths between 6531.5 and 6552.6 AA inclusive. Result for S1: 9.279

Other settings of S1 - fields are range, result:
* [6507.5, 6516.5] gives 18.68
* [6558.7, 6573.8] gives 7.148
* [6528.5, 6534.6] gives 9.298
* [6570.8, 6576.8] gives 6.817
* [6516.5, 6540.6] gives 14.4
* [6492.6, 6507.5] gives 18.96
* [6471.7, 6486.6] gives 13.42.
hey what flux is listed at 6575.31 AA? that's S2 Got 4.501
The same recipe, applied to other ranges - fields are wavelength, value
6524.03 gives 11.86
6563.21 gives 7.148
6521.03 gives 14.06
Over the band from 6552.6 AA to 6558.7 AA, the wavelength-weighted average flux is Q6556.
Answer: 6.59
